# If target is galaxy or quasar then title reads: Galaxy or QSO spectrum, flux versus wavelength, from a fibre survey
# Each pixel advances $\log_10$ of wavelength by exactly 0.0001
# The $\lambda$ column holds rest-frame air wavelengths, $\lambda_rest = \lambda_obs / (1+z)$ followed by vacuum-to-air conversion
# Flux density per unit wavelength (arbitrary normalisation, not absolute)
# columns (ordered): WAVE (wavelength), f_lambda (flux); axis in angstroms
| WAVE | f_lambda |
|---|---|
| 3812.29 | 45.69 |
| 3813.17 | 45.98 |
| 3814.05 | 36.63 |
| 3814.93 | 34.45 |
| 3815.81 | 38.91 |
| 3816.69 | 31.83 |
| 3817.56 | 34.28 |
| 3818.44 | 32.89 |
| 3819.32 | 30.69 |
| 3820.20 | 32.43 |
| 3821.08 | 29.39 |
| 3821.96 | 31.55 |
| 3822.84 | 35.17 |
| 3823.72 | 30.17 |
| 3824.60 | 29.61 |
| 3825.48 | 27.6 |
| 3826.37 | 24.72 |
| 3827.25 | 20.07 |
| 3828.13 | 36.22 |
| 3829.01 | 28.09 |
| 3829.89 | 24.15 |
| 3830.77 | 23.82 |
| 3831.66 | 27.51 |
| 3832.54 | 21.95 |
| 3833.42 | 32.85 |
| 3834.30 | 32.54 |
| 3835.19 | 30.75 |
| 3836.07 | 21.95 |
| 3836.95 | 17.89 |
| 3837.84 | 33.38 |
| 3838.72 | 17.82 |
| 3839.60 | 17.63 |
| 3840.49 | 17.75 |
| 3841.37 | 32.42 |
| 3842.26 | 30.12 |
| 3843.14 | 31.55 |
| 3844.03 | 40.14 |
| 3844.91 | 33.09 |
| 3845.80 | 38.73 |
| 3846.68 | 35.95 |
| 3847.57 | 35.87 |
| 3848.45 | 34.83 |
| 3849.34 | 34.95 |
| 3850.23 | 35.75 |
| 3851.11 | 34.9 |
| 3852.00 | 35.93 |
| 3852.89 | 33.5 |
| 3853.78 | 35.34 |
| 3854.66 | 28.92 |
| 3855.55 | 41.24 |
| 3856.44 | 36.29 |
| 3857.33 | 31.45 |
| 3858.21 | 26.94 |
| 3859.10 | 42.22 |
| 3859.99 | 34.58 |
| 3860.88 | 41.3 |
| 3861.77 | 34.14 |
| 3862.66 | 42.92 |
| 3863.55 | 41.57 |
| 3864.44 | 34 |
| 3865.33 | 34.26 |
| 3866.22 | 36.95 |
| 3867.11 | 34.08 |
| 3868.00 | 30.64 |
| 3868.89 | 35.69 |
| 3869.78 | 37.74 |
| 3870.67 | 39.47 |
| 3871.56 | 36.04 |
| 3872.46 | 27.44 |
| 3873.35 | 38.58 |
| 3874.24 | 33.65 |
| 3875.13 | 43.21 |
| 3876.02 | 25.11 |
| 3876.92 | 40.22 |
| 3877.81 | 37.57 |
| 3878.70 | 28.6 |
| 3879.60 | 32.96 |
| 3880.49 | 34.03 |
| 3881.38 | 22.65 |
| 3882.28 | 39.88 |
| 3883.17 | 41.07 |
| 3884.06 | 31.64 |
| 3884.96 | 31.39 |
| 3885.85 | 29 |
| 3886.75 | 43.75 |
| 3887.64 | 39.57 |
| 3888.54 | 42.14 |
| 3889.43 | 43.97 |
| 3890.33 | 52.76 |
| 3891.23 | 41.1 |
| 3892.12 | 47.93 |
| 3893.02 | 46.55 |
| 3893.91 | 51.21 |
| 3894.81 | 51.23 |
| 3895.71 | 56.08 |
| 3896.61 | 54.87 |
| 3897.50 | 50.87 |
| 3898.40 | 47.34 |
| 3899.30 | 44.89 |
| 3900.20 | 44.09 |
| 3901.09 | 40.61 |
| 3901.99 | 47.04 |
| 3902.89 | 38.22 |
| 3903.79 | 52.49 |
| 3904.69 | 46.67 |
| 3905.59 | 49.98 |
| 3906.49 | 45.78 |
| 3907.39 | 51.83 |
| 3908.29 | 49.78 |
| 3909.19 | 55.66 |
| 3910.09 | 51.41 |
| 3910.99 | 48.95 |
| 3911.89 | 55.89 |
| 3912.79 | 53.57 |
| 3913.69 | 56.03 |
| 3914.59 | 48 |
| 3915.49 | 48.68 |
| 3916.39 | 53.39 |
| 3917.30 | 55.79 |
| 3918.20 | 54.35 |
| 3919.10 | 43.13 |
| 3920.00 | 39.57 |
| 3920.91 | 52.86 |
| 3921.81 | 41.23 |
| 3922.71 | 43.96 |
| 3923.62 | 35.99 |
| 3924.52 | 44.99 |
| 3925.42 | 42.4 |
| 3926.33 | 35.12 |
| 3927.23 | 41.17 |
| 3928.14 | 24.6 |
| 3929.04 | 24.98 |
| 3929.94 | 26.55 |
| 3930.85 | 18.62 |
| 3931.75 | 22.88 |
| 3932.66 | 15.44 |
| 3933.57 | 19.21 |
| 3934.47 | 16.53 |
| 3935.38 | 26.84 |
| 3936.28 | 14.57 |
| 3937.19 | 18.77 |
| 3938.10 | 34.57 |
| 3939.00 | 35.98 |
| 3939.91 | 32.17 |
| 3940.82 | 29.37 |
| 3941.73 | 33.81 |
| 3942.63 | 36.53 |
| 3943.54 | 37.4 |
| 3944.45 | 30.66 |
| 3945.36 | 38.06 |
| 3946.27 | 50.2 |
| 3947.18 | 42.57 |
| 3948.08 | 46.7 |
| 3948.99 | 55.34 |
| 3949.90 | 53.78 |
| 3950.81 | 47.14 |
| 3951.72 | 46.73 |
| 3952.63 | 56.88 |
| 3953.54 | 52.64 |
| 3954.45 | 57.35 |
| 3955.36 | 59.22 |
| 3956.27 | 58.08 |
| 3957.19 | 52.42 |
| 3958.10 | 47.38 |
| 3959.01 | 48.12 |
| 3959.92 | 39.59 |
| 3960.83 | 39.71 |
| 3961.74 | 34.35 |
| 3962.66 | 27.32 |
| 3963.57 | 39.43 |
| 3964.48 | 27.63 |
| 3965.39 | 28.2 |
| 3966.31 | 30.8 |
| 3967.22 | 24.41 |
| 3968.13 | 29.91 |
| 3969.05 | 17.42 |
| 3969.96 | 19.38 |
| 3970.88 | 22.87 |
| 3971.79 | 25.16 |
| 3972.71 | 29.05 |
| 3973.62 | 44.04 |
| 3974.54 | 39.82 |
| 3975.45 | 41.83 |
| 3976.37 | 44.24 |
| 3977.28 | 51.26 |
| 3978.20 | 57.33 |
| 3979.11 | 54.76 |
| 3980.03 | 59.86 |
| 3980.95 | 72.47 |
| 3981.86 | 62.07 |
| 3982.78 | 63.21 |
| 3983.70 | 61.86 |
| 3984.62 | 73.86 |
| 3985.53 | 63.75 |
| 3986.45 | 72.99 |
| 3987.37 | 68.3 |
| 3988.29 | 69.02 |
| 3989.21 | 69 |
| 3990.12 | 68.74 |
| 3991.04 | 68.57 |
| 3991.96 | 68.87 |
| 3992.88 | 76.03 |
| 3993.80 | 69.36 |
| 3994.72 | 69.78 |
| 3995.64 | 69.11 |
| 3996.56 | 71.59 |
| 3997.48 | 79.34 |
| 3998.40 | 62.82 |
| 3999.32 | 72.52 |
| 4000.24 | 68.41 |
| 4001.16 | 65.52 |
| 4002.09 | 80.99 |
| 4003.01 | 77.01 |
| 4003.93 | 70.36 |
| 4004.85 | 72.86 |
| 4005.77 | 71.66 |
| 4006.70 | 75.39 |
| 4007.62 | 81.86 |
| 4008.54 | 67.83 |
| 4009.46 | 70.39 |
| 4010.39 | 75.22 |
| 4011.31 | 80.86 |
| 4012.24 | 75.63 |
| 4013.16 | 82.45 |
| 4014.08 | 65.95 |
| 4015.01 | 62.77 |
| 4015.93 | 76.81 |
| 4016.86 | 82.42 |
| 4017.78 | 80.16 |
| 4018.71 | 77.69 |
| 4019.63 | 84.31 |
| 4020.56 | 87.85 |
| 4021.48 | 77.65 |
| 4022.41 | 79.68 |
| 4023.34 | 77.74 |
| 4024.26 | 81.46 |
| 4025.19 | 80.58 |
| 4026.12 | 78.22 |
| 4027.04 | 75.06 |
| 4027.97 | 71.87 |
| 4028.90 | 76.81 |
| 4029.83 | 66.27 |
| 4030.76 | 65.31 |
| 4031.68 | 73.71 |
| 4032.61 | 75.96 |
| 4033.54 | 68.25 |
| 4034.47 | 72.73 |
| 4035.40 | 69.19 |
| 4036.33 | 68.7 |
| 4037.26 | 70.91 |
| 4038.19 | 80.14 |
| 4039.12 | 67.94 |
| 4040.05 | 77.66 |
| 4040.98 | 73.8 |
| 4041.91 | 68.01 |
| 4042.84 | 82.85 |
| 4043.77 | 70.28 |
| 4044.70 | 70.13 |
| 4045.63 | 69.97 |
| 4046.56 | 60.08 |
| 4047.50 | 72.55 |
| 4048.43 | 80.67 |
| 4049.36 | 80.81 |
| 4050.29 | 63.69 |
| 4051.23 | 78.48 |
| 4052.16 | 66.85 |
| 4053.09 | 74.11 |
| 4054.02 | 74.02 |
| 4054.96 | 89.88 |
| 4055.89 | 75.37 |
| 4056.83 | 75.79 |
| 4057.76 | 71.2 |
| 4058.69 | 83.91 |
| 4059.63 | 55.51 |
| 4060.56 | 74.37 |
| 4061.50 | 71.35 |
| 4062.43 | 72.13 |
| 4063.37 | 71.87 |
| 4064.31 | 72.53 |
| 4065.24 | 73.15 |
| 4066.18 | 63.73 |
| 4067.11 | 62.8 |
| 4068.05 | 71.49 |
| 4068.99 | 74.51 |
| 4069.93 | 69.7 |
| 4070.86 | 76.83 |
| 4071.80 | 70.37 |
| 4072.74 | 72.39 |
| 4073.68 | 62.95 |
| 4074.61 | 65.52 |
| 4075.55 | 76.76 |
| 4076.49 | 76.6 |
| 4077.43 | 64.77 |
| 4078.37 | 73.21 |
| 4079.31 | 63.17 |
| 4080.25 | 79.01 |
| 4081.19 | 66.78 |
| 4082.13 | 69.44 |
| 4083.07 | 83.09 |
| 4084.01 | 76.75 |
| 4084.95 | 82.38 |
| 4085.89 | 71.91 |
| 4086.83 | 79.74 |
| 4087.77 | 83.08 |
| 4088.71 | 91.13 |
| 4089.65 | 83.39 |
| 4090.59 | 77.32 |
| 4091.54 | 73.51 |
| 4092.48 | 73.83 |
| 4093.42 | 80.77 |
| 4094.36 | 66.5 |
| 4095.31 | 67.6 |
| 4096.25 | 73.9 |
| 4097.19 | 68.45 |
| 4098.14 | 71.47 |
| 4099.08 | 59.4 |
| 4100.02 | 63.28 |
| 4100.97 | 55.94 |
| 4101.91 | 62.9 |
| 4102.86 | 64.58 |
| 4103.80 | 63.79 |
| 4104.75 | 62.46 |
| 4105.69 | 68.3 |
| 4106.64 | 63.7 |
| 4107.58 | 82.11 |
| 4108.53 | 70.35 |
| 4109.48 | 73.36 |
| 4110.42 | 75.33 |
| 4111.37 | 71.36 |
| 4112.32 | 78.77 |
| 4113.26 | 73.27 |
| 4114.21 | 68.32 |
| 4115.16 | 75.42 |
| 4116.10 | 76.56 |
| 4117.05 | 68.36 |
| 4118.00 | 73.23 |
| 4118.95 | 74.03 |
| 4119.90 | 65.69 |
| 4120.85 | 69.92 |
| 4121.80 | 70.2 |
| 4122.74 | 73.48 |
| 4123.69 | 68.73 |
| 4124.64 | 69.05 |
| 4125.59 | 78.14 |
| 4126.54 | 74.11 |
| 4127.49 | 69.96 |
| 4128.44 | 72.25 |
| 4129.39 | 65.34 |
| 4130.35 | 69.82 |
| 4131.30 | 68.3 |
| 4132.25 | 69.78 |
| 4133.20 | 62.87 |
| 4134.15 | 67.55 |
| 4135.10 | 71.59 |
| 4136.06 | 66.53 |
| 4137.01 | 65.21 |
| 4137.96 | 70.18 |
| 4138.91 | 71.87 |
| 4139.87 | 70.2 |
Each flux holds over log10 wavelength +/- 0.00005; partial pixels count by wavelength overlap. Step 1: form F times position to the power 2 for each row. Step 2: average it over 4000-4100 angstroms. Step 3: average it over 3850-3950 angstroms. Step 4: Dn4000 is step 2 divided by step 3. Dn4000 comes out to 2.0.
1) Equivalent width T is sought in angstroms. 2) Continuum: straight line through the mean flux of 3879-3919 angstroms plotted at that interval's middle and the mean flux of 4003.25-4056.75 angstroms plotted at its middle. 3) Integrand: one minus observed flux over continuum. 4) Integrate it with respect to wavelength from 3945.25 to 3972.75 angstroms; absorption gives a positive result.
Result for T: 8.52 angstroms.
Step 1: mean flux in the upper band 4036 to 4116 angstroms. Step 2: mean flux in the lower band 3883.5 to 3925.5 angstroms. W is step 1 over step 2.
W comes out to 1.5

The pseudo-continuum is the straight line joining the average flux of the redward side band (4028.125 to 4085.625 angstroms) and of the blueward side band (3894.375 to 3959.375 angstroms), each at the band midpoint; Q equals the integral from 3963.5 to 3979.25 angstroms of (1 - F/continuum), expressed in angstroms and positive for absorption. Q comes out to 5.6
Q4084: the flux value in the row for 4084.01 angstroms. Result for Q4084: 76.75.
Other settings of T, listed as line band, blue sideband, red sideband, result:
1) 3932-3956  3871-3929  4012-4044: 7.3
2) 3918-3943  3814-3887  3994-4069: 9.1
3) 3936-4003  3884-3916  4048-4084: 9.7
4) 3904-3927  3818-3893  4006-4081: -1.1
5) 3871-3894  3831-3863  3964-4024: 1.1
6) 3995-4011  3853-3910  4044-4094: -2.8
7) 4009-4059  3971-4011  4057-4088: -4.6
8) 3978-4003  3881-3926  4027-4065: -2.4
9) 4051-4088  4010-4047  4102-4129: 0.1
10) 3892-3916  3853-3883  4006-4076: -3.5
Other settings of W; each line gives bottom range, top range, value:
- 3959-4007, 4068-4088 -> 1.33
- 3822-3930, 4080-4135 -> 1.89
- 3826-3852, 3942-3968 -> 1.46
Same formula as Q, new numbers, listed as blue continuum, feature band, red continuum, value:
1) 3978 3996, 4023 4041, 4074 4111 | -1.2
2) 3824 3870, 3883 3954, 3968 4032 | 8.0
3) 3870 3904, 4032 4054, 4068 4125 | -2.9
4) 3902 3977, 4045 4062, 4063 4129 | -2.8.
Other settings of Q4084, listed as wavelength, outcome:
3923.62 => 35.99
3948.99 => 55.34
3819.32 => 30.69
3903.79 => 52.49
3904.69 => 46.67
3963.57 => 39.43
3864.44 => 34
